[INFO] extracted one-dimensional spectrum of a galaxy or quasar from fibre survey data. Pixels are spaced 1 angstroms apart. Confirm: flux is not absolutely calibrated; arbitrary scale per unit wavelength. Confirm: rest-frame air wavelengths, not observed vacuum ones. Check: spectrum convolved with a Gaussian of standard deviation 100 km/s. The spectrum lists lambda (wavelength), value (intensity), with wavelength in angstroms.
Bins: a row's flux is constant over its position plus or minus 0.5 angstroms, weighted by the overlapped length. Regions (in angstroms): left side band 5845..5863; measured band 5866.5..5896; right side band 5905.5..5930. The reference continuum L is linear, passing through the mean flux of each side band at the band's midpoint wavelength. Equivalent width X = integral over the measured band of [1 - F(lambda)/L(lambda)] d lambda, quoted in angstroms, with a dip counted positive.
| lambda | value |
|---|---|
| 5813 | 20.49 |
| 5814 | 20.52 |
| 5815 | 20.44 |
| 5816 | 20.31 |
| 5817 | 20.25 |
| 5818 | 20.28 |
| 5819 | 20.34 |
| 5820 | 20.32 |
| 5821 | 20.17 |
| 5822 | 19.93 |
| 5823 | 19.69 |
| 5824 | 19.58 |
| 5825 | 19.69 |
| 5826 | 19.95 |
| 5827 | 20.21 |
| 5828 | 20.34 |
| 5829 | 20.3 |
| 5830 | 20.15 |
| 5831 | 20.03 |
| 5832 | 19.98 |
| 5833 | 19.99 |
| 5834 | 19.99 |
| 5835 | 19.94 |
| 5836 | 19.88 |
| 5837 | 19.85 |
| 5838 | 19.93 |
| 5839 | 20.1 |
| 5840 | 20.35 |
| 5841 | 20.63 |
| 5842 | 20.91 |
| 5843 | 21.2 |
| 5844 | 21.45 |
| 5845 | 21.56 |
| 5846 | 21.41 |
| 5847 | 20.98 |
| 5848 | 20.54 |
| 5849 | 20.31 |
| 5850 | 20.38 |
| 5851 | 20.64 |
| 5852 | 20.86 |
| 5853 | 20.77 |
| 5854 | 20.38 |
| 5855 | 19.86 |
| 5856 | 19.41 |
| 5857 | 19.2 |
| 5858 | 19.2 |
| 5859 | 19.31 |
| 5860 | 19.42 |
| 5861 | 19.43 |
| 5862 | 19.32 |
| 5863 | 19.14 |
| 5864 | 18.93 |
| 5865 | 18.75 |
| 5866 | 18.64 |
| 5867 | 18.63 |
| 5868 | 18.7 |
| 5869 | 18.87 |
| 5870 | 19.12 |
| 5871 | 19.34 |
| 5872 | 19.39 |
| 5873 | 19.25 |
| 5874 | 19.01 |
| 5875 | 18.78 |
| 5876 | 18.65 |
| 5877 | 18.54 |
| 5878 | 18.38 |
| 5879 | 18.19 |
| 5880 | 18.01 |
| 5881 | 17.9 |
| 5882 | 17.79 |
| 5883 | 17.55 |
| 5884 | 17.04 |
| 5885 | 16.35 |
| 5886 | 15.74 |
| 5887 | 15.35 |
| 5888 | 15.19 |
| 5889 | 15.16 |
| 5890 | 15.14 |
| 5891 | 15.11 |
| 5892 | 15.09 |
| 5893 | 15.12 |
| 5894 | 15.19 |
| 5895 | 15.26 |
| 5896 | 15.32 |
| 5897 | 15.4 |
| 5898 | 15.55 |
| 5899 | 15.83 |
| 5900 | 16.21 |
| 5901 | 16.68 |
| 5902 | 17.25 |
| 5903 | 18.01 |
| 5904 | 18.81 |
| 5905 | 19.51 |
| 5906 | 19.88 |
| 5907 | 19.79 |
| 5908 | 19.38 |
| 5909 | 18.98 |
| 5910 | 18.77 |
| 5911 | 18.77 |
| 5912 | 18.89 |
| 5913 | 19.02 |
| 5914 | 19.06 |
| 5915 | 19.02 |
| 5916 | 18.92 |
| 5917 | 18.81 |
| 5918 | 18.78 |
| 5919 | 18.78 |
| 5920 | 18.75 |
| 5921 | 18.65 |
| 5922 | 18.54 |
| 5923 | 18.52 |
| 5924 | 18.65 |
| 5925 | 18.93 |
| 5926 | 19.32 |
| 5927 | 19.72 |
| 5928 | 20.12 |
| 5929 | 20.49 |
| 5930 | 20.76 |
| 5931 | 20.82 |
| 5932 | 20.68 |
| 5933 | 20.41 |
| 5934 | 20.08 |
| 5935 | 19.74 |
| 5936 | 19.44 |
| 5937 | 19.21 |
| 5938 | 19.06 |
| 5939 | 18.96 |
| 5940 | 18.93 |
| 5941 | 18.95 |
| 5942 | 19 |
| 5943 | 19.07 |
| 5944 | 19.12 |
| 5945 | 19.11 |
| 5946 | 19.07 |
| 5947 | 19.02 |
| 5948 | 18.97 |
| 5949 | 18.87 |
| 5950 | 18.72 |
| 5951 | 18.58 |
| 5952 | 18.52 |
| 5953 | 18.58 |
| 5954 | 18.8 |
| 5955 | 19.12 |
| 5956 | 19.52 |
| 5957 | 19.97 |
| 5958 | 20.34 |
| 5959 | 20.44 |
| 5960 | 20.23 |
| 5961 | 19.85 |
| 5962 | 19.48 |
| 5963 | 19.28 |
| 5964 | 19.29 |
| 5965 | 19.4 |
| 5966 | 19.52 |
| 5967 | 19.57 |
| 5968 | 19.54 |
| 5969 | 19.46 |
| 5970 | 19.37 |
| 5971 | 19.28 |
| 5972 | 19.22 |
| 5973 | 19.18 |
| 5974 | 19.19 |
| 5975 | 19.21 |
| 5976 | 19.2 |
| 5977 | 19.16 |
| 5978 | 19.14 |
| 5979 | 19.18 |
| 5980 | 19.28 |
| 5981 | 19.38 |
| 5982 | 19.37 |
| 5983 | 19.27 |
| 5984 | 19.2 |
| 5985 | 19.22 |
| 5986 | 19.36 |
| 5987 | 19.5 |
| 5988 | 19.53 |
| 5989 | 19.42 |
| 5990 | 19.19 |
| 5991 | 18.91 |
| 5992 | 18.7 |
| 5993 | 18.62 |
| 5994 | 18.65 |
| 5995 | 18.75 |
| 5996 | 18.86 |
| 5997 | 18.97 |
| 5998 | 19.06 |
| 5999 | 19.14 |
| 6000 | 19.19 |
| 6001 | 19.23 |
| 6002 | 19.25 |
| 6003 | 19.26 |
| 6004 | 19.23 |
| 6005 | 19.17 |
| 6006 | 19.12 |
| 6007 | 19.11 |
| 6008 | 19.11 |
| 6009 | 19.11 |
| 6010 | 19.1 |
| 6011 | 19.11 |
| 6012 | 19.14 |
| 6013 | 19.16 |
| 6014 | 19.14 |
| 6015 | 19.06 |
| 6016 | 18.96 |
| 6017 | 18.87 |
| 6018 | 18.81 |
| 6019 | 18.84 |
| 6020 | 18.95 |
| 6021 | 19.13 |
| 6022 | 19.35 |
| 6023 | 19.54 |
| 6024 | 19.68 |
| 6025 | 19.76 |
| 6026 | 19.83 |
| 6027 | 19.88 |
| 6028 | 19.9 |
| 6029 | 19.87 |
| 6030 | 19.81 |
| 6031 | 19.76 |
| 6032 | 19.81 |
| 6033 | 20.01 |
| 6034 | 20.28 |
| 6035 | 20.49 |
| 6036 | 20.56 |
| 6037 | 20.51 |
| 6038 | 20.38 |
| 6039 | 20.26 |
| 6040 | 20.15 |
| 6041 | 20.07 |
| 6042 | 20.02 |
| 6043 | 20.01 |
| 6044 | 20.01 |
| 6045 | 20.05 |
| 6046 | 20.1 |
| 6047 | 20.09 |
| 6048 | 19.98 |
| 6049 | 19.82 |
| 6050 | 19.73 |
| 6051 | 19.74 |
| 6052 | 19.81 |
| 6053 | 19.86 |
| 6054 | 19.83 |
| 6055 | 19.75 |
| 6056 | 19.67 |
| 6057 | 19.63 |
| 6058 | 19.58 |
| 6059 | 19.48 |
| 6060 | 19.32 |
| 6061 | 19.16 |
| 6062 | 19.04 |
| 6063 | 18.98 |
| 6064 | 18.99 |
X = 3.6 angstroms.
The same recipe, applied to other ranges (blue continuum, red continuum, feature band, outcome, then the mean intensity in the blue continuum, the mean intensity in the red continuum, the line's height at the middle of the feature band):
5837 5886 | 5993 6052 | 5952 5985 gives 0.16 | 19.4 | 19.5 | 19.5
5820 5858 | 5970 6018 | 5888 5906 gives 3.28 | 20.3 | 19.1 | 19.8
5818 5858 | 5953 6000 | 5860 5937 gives 6.23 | 20.3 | 19.3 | 19.8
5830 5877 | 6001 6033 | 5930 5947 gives 0.06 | 19.8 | 19.3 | 19.6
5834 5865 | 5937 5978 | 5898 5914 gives 1.11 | 20.2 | 19.3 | 19.7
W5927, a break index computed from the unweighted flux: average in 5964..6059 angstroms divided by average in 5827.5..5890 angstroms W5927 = 1.01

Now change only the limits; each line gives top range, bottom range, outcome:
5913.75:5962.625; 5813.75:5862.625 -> 0.96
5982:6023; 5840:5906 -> 1.04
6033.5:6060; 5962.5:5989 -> 1.03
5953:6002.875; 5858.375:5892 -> 1.07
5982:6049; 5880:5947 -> 1.07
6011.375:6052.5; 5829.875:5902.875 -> 1.06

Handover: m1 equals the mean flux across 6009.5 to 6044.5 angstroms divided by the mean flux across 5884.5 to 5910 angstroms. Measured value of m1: 1.18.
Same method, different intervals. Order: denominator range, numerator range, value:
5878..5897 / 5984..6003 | 1.18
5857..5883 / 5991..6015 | 1.01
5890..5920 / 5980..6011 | 1.09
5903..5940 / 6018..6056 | 1.03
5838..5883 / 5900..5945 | 0.98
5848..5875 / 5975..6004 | 0.98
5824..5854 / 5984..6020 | 0.93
